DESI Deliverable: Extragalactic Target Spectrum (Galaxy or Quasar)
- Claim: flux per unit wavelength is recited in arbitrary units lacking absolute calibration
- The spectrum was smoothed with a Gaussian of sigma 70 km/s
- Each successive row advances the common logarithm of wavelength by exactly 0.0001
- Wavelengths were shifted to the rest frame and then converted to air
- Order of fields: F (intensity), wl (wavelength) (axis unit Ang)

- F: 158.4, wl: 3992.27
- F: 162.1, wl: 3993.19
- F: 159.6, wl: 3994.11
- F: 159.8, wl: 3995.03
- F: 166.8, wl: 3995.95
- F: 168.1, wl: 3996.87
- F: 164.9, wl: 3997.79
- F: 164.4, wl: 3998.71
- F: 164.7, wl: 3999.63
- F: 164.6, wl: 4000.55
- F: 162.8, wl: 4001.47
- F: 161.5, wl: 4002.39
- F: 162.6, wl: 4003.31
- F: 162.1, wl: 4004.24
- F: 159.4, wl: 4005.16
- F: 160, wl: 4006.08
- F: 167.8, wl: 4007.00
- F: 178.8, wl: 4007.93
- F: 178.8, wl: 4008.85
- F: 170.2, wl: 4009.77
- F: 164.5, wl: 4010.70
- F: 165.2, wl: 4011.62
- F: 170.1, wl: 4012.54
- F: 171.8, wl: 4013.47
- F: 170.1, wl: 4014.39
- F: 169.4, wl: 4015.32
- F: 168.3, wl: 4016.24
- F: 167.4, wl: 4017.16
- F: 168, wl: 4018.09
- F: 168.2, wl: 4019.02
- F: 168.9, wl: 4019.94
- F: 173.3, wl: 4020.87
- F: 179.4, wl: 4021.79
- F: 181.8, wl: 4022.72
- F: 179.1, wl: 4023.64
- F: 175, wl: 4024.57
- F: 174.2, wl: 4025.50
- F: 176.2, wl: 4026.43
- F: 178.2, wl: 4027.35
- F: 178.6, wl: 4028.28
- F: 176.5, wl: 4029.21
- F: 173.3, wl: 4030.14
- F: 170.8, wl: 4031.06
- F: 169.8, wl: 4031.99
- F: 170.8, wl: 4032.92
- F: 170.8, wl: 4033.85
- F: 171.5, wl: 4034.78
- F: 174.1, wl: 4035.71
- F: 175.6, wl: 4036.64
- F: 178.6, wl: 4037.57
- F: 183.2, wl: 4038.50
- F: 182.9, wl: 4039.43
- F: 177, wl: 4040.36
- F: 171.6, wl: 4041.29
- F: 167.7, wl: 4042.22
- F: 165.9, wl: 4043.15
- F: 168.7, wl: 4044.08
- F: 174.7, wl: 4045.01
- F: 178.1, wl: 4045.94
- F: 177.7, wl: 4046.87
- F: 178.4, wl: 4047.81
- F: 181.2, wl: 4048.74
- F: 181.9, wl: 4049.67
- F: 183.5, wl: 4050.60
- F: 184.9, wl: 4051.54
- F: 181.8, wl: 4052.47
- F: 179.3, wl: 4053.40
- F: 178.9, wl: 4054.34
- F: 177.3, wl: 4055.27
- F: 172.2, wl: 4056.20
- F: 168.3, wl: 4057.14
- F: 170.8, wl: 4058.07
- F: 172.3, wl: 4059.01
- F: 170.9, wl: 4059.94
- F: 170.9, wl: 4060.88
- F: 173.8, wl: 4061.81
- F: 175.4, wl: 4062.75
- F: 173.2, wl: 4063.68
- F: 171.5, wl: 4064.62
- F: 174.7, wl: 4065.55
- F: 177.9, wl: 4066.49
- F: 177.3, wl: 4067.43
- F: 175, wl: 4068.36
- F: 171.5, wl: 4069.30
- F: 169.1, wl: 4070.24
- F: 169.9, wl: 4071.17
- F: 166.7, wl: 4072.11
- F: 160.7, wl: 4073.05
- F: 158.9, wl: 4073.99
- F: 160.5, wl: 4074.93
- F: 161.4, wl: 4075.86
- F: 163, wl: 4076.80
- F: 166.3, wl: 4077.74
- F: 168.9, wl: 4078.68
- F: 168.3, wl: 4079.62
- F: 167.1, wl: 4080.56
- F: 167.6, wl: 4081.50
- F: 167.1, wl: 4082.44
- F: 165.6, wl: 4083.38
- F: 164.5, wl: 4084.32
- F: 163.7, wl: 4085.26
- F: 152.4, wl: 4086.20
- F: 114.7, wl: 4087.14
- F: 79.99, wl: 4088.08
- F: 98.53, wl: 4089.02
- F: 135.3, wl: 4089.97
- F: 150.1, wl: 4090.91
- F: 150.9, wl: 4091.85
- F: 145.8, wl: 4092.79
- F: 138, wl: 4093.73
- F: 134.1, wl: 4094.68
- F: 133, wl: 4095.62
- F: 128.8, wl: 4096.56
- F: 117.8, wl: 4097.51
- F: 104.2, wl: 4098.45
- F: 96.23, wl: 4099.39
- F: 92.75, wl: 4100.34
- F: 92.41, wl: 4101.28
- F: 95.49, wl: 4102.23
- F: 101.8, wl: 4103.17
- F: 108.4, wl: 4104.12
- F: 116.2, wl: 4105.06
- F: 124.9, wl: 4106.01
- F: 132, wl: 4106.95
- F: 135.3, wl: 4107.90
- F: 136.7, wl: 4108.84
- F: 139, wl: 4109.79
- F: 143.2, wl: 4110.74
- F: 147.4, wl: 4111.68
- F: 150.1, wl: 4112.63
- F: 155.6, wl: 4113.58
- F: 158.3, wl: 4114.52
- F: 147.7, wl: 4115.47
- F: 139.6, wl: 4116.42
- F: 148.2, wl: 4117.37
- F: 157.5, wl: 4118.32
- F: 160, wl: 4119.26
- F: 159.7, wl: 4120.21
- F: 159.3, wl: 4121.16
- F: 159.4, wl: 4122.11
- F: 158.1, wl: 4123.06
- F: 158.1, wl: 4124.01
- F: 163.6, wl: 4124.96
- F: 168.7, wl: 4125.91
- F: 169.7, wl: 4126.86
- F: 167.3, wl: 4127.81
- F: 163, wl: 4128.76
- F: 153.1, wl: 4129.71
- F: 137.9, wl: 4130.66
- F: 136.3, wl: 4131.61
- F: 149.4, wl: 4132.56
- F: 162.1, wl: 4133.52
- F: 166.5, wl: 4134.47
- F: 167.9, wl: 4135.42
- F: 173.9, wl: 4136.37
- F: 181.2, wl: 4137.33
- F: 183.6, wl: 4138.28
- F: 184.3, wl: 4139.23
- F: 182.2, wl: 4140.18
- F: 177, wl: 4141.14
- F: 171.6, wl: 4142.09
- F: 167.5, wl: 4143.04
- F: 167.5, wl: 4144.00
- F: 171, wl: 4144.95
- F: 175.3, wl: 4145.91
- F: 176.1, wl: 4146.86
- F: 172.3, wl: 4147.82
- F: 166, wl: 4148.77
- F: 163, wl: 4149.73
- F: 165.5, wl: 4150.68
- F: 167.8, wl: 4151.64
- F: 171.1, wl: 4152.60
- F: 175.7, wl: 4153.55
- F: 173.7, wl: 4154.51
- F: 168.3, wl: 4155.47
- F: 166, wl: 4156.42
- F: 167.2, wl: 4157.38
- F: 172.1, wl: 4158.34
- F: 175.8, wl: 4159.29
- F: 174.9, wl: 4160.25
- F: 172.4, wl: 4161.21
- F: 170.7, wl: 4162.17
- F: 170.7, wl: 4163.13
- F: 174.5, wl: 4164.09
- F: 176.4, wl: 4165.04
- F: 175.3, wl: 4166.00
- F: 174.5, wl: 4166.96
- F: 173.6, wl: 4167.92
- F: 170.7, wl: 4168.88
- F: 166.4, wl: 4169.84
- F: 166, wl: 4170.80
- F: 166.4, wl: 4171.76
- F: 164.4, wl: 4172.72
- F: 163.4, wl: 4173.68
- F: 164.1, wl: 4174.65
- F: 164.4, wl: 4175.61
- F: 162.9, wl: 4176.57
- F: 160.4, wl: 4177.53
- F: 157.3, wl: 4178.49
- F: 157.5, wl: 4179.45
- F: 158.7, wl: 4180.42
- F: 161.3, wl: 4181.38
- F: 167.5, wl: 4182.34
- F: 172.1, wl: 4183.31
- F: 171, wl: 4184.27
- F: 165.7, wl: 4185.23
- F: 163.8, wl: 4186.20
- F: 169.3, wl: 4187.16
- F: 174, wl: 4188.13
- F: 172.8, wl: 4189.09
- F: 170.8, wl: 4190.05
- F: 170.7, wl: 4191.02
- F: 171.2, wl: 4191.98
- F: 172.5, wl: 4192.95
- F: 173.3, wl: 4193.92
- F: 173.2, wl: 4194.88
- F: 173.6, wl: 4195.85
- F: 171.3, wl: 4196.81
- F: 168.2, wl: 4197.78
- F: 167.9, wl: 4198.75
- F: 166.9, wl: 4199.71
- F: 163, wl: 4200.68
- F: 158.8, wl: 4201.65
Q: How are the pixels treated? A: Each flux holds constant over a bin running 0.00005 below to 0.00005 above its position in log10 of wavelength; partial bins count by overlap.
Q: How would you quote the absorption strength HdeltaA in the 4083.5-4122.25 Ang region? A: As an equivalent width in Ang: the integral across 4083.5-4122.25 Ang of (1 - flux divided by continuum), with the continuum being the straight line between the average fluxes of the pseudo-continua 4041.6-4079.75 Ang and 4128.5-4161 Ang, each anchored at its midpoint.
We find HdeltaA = 8.4 Ang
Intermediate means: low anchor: 172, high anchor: 169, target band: 133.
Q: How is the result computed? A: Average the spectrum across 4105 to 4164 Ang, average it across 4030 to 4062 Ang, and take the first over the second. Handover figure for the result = 0.92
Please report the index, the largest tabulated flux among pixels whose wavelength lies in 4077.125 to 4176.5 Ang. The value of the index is 184.3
